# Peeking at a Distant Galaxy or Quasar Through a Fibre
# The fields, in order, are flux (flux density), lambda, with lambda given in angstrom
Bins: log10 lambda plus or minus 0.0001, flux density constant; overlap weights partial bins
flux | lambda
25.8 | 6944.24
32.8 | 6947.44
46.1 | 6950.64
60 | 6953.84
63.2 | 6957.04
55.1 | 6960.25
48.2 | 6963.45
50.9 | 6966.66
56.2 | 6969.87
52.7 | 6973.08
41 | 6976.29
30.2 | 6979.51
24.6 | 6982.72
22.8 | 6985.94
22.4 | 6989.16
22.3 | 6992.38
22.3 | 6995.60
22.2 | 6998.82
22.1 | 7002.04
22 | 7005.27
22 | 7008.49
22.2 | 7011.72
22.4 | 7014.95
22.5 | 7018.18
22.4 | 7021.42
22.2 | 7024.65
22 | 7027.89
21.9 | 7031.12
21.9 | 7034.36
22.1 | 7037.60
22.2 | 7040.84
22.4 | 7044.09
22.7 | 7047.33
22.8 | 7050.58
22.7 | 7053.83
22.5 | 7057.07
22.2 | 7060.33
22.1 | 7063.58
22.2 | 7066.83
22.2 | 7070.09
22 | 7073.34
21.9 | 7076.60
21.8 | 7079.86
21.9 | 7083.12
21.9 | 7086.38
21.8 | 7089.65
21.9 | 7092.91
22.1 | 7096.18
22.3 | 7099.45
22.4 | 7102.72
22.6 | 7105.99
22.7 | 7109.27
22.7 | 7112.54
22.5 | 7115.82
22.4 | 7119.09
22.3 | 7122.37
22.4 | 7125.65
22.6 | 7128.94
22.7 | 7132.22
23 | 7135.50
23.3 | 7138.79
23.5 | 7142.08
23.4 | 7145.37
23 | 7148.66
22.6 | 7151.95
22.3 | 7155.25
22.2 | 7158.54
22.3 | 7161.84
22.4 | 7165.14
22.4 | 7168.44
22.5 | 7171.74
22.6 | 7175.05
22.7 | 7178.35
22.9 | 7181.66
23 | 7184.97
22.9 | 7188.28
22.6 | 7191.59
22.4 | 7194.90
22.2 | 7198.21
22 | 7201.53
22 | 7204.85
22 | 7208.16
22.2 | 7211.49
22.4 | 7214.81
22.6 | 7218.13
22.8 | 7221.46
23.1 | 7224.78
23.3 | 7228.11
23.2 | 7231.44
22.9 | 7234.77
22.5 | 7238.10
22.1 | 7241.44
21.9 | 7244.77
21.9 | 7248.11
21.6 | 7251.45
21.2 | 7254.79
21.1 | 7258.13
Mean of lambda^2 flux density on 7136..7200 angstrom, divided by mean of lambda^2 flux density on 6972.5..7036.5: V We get 0.96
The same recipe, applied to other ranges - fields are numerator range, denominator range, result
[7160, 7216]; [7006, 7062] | 1.05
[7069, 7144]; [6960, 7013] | 0.72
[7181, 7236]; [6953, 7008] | 0.65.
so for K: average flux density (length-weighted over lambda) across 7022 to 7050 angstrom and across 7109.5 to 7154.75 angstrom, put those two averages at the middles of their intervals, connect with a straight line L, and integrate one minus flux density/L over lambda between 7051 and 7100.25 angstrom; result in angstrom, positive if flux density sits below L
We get 0.73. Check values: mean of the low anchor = 22.2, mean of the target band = 22.1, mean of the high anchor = 22.8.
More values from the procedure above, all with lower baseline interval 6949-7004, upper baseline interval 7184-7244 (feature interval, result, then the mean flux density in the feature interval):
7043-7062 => 6.25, 22.6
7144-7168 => 3.57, 22.6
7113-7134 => 4.57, 22.5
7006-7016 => 3.92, 22.2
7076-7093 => 5.17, 21.9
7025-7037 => 4.48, 22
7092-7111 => 4.96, 22.3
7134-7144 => 1.59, 23.3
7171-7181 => 1.00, 22.6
